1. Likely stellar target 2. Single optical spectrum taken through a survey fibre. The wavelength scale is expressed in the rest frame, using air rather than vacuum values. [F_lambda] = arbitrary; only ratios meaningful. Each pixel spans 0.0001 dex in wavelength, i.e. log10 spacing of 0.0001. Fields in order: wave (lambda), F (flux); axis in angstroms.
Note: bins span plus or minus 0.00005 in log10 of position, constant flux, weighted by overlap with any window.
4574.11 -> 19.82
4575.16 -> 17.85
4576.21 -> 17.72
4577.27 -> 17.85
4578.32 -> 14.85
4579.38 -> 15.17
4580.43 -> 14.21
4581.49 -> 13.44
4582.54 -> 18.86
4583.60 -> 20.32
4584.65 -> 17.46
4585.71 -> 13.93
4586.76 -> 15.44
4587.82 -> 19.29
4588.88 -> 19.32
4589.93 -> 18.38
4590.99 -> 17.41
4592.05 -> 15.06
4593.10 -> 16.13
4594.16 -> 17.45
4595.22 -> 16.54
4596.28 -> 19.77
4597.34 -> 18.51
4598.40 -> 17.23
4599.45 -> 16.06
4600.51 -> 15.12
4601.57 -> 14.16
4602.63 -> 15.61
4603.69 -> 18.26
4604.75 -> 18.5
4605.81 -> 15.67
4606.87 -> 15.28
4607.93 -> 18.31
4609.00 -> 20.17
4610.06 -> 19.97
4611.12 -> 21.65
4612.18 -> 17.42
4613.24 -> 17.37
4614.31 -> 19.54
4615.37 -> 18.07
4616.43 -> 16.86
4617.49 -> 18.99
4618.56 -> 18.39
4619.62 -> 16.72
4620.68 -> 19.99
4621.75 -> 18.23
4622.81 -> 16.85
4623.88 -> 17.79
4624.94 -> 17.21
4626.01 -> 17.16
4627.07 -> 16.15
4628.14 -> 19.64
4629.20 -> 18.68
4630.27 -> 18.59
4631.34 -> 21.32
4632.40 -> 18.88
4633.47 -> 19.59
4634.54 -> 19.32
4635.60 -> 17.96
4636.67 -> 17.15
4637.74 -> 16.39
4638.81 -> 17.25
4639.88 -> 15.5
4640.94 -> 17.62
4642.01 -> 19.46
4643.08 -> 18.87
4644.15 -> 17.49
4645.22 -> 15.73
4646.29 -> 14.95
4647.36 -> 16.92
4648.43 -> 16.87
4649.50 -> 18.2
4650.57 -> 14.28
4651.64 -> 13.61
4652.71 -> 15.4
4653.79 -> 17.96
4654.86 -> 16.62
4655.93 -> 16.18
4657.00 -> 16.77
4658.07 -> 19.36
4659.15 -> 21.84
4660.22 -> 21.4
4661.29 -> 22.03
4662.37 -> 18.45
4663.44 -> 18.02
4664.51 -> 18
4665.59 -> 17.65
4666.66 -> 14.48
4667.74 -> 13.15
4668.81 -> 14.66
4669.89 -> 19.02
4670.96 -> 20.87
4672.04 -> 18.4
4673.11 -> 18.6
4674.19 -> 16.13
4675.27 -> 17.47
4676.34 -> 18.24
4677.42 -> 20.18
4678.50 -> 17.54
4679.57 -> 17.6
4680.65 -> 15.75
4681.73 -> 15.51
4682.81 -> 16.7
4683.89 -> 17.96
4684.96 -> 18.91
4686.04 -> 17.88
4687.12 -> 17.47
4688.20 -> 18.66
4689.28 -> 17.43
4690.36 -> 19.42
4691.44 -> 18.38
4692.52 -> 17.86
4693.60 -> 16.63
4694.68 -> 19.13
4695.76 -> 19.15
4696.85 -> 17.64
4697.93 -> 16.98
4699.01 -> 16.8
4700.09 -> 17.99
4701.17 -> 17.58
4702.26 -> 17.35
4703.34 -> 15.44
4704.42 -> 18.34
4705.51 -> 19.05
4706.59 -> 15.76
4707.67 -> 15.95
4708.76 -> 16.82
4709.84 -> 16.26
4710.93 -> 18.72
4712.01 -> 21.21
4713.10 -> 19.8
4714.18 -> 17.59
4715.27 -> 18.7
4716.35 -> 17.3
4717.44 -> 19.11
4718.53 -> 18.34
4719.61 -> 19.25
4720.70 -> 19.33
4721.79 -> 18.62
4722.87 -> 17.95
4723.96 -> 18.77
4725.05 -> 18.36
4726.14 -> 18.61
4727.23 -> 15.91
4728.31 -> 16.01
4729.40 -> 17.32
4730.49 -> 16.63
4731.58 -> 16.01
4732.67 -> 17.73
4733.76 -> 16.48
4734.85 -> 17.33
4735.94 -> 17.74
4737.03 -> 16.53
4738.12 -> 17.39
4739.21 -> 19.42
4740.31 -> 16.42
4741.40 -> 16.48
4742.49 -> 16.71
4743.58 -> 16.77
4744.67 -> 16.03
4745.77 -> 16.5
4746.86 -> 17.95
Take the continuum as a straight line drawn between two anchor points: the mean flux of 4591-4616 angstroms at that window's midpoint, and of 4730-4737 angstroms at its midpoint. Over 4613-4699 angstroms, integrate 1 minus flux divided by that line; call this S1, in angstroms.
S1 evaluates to -2.5 angstroms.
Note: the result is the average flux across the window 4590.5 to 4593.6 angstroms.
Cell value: 16.2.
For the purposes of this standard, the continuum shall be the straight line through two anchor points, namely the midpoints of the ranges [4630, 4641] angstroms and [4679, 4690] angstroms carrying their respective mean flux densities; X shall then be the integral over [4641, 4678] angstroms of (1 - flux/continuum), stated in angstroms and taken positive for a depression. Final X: 0.48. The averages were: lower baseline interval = 18.2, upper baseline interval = 17.4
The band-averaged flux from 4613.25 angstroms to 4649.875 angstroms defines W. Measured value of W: 17.9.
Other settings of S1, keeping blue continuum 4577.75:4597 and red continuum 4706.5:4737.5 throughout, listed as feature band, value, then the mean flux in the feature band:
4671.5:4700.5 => -0.5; 17.8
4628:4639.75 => -0.9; 18.5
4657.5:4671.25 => -0.8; 18.3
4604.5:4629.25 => -1.5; 18.1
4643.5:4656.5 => 0.8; 16.2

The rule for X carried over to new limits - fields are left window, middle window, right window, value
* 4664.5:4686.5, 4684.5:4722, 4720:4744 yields -1.39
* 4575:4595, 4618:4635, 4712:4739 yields -1.26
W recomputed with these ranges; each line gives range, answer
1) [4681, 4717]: 17.8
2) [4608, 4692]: 17.9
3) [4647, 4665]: 17.8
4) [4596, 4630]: 17.8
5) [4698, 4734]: 17.7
